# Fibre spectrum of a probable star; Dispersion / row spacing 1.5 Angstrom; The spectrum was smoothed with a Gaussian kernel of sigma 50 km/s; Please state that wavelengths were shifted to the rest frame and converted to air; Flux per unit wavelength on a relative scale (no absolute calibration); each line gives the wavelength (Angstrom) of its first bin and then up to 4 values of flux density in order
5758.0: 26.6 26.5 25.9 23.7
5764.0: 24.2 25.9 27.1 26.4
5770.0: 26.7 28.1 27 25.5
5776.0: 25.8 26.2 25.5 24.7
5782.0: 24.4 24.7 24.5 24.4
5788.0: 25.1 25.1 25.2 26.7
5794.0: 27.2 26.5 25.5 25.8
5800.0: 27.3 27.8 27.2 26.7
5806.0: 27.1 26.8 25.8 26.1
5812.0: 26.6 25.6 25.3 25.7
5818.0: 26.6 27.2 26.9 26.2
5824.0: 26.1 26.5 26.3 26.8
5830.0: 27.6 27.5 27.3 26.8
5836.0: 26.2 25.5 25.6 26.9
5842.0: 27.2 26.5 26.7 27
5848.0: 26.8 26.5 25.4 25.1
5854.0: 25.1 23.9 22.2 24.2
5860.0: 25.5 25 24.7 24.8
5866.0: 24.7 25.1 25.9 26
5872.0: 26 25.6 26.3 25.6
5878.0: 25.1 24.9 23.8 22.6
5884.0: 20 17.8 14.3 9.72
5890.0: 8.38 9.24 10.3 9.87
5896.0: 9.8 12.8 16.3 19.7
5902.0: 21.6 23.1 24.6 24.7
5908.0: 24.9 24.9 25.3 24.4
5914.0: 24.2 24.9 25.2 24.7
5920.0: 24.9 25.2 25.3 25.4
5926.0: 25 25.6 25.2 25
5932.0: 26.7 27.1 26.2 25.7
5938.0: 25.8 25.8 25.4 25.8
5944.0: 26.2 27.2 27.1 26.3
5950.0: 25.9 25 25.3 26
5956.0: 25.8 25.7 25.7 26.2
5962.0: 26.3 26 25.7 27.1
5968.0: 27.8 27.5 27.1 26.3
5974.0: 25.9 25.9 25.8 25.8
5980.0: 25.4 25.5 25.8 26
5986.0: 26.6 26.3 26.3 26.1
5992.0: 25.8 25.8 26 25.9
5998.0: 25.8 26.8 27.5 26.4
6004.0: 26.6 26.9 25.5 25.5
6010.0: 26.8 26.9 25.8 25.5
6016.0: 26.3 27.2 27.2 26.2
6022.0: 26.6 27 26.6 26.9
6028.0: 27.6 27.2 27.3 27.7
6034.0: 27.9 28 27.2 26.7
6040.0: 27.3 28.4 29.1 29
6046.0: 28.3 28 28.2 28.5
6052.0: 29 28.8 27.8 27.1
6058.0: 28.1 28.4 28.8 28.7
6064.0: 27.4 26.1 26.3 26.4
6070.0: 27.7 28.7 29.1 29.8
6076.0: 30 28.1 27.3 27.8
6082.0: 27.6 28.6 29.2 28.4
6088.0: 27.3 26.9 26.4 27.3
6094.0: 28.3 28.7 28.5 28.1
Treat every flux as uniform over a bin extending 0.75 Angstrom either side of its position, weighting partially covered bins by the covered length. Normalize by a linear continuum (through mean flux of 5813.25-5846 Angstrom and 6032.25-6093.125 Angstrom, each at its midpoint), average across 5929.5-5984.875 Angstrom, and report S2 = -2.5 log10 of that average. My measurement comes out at 0.05 mag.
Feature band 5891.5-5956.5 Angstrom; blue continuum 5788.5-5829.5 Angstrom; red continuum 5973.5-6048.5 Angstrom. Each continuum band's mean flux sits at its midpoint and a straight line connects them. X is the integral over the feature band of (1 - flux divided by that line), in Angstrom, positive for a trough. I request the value 7.6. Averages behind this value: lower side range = 26.4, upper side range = 26.7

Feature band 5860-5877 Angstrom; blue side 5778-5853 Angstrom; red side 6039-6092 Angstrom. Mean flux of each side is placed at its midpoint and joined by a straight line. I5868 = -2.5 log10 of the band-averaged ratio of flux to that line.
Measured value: 0.05 mag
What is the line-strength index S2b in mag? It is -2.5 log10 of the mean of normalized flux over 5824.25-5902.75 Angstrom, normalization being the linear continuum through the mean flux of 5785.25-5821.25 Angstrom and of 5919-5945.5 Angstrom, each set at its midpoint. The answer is 0.15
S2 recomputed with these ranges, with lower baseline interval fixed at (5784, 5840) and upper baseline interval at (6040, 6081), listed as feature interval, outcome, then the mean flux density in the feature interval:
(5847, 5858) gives 0.07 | 25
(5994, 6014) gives 0.06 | 26.3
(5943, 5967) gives 0.05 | 26.1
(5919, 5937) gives 0.06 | 25.6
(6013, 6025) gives 0.05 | 26.5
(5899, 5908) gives 0.20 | 22.4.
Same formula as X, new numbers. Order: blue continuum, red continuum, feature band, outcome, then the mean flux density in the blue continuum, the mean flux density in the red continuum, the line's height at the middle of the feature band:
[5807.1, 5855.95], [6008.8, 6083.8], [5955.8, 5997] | 1.6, 26.3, 27.6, 27.2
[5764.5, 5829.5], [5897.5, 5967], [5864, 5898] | 7.9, 26.2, 25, 25.4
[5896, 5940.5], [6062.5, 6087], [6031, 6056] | -0.8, 23.9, 28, 27.2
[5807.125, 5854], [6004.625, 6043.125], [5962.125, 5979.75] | 0.2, 26.4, 26.9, 26.8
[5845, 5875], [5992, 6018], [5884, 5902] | 8.7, 25.3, 26.3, 25.5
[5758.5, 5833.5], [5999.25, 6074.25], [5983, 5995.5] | 0.5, 26.1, 27.4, 27.2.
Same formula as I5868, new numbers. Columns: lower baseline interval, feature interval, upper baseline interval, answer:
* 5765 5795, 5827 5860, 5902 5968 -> -0.014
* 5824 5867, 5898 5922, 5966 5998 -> 0.109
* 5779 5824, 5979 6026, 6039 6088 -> 0.056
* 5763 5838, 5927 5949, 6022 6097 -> 0.042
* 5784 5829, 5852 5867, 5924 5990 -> 0.070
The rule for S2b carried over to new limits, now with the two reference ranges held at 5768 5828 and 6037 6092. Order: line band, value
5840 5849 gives -0.02 mag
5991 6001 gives 0.06 mag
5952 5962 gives 0.06 mag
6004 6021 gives 0.05 mag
